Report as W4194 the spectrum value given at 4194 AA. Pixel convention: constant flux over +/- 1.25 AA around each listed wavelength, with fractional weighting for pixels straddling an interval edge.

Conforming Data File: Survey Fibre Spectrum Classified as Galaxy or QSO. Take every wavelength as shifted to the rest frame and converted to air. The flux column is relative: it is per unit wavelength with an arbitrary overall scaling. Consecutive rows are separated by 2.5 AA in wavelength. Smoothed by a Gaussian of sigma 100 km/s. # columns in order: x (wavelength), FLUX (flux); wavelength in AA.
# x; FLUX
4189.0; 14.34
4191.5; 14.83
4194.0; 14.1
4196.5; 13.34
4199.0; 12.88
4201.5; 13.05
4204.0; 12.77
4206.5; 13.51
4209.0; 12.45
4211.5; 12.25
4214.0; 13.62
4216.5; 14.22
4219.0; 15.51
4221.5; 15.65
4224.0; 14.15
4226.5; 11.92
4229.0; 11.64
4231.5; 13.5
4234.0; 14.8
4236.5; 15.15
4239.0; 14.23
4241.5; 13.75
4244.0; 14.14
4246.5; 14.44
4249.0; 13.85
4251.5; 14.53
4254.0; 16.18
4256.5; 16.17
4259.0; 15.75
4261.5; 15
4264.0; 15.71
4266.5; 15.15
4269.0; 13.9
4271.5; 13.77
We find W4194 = 14.1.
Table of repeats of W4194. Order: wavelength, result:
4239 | 14.23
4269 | 13.9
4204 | 12.77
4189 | 14.34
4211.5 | 12.25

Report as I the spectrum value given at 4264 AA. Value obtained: 15.71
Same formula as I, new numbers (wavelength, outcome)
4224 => 14.15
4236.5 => 15.15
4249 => 13.85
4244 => 14.14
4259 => 15.75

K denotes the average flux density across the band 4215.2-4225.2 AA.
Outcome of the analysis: 14.9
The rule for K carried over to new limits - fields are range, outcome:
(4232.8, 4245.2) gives 14.4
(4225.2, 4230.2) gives 11.8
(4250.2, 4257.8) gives 15.6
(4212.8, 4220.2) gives 14.4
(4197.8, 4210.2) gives 12.9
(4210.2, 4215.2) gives 12.9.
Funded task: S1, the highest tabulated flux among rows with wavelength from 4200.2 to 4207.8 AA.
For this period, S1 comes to 13.51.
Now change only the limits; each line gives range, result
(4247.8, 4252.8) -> 14.53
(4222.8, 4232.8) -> 14.15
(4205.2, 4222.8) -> 15.65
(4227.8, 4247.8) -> 15.15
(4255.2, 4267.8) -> 16.17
